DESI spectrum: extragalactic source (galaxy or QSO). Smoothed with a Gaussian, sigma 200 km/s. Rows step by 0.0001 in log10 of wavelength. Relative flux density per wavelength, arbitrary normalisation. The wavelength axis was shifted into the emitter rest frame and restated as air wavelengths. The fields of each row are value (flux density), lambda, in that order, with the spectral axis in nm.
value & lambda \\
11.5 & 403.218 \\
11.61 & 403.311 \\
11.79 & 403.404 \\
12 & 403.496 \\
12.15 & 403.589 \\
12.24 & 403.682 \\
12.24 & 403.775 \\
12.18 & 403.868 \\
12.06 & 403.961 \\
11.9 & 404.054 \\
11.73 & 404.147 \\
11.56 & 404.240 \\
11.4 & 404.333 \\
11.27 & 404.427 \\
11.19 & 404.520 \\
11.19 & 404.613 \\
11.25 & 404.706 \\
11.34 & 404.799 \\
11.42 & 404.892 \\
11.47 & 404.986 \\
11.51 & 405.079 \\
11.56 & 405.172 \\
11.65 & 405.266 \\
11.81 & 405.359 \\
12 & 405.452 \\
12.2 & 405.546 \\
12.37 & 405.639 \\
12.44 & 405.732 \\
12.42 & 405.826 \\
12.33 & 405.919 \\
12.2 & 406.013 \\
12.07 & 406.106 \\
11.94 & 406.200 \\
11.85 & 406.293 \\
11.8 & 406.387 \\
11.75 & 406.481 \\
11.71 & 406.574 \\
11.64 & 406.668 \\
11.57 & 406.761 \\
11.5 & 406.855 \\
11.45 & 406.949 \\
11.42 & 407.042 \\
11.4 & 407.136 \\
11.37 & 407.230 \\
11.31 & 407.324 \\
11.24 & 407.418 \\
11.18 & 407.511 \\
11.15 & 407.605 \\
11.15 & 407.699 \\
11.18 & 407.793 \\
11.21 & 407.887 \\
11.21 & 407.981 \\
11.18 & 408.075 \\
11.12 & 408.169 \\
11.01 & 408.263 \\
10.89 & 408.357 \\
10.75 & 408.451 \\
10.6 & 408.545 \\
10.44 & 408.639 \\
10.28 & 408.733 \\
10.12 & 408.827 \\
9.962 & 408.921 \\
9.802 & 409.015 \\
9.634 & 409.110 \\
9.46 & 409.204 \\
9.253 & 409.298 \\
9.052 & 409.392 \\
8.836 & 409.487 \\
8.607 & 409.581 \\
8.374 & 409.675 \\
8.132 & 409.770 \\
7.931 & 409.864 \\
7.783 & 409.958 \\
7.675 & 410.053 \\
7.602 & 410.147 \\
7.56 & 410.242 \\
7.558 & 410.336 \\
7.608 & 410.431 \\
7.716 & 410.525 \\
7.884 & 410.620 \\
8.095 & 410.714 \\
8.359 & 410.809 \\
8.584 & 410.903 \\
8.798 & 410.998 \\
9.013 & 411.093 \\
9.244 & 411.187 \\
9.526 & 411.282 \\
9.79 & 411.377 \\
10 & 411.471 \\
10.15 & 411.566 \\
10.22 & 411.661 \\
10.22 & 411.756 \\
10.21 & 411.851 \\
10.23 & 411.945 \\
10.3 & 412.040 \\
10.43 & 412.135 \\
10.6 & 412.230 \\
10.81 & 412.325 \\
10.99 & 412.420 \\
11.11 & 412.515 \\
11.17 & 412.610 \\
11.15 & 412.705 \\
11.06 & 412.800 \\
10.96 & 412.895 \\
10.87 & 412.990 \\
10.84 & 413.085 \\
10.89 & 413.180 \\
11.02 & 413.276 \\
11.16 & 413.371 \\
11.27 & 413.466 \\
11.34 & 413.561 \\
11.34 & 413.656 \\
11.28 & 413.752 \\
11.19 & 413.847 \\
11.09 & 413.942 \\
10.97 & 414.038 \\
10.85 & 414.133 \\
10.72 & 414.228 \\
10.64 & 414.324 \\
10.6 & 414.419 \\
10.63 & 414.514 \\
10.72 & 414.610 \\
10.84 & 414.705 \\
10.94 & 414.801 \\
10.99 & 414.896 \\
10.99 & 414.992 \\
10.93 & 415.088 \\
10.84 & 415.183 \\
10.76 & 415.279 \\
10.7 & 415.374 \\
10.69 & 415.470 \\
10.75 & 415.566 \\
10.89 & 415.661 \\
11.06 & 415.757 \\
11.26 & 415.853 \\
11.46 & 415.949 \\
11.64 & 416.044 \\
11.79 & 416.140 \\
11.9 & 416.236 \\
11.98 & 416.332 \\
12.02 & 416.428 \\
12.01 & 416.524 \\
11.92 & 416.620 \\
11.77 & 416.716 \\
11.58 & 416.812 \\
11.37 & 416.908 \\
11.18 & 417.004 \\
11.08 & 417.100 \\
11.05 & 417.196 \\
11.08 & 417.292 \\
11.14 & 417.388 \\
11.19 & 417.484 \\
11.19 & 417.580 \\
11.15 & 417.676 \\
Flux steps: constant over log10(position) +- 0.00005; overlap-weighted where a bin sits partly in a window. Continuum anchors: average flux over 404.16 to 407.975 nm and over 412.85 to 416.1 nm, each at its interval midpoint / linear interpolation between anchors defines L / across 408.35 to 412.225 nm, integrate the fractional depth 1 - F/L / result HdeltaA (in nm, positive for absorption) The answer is 0.72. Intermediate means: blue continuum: 11.6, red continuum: 11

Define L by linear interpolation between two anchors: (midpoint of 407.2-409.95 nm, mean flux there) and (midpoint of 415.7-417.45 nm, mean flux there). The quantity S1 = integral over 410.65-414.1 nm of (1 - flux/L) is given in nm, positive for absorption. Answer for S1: 0.14 nm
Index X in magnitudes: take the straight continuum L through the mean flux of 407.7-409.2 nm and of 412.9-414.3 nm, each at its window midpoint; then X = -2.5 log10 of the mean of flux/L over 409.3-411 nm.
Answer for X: 0.30 mag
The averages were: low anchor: 10.6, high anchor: 11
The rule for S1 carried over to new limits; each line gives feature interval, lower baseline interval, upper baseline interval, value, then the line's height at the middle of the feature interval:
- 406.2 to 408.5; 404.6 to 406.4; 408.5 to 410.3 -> -0.19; 10.5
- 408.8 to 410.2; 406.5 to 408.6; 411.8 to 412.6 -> 0.28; 11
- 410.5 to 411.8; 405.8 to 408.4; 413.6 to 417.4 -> 0.25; 11.3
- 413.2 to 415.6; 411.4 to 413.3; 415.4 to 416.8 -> 0.04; 11.1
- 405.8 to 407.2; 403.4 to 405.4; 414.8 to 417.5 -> -0.02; 11.6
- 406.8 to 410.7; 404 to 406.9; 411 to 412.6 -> 0.40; 10.9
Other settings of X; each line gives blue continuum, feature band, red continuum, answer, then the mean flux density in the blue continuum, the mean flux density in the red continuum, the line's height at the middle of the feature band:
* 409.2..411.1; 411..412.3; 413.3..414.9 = -0.08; 8.24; 11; 9.28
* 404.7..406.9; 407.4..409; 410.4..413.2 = 0.02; 11.8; 9.9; 11.1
